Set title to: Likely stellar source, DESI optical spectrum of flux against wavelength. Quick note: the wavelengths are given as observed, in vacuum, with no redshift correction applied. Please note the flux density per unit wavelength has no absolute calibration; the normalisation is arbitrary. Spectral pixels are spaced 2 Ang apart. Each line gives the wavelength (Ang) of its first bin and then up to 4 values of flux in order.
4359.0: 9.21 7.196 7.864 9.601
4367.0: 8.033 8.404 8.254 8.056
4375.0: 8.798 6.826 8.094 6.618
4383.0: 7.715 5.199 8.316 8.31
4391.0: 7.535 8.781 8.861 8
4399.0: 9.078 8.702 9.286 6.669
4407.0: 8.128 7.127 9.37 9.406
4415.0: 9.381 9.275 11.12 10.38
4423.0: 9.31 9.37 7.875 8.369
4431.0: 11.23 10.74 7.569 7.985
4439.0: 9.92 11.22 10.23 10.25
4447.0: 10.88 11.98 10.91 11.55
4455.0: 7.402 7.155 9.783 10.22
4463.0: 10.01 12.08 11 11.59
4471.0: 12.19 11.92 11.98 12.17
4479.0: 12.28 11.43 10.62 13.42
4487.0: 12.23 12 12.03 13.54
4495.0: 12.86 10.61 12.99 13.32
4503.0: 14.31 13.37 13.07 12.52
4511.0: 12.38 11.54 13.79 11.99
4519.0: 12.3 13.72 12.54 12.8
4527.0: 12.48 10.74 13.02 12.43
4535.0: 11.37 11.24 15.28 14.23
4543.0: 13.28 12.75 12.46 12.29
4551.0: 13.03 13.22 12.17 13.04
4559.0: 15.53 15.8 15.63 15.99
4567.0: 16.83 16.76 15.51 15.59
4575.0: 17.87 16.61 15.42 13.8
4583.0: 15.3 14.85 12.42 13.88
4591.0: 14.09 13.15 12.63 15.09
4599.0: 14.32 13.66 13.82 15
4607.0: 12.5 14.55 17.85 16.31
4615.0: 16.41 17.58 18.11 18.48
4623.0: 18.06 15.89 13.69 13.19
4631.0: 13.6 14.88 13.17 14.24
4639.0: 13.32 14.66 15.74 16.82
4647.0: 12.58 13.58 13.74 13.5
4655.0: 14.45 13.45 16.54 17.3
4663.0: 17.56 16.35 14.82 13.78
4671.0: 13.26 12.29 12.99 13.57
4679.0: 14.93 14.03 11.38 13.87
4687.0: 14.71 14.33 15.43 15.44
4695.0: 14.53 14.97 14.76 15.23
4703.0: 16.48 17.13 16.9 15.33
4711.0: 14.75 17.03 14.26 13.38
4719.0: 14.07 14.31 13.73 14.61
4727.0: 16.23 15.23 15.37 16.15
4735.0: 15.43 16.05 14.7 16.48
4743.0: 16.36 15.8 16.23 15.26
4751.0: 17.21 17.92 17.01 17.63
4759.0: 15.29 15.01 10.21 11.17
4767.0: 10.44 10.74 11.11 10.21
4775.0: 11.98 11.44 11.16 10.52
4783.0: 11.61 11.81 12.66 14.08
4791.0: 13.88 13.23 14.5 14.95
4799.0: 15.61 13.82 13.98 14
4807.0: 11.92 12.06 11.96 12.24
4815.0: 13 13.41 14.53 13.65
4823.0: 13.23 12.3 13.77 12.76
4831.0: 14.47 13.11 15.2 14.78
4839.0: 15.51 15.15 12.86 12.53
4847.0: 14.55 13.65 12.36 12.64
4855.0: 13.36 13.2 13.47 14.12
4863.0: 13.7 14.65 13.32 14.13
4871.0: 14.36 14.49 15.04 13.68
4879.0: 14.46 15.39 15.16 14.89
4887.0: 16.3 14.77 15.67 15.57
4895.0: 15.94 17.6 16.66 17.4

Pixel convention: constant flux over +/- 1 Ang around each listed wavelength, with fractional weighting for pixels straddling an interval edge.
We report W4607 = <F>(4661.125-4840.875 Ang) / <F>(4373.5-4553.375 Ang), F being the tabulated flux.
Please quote 1.3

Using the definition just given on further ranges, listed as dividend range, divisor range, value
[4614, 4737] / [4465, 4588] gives 1.13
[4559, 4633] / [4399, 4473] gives 1.57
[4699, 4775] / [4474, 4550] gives 1.18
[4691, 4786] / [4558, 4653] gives 0.96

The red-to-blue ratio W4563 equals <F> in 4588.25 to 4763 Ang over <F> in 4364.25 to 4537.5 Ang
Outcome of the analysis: 1.4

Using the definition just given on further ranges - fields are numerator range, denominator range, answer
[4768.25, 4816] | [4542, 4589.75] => 0.86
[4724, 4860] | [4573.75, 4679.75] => 0.93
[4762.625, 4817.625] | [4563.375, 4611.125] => 0.84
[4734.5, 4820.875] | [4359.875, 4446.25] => 1.58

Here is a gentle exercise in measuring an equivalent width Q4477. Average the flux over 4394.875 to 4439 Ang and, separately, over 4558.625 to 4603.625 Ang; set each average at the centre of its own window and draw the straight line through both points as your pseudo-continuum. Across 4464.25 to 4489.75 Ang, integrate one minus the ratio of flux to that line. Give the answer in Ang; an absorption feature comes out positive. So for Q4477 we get -1.7 Ang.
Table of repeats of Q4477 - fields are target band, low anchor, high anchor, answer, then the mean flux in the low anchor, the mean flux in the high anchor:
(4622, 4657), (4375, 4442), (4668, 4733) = -2.6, 8.66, 14.7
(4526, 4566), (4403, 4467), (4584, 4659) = -2.0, 9.59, 14.7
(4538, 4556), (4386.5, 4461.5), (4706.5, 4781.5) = -3.1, 9.25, 14.4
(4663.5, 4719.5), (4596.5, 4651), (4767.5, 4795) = -4.0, 15.1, 11.9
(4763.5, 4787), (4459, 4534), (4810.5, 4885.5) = 4.1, 12.2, 13.8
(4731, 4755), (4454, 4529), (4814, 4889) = -5.0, 11.9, 14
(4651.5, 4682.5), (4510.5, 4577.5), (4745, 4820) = -2.3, 13.7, 13.4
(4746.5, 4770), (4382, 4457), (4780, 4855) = -3.2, 9.09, 13.4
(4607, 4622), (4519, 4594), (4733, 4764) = -2.3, 14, 15.8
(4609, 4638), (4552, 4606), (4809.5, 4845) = -2.5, 14.7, 13.6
